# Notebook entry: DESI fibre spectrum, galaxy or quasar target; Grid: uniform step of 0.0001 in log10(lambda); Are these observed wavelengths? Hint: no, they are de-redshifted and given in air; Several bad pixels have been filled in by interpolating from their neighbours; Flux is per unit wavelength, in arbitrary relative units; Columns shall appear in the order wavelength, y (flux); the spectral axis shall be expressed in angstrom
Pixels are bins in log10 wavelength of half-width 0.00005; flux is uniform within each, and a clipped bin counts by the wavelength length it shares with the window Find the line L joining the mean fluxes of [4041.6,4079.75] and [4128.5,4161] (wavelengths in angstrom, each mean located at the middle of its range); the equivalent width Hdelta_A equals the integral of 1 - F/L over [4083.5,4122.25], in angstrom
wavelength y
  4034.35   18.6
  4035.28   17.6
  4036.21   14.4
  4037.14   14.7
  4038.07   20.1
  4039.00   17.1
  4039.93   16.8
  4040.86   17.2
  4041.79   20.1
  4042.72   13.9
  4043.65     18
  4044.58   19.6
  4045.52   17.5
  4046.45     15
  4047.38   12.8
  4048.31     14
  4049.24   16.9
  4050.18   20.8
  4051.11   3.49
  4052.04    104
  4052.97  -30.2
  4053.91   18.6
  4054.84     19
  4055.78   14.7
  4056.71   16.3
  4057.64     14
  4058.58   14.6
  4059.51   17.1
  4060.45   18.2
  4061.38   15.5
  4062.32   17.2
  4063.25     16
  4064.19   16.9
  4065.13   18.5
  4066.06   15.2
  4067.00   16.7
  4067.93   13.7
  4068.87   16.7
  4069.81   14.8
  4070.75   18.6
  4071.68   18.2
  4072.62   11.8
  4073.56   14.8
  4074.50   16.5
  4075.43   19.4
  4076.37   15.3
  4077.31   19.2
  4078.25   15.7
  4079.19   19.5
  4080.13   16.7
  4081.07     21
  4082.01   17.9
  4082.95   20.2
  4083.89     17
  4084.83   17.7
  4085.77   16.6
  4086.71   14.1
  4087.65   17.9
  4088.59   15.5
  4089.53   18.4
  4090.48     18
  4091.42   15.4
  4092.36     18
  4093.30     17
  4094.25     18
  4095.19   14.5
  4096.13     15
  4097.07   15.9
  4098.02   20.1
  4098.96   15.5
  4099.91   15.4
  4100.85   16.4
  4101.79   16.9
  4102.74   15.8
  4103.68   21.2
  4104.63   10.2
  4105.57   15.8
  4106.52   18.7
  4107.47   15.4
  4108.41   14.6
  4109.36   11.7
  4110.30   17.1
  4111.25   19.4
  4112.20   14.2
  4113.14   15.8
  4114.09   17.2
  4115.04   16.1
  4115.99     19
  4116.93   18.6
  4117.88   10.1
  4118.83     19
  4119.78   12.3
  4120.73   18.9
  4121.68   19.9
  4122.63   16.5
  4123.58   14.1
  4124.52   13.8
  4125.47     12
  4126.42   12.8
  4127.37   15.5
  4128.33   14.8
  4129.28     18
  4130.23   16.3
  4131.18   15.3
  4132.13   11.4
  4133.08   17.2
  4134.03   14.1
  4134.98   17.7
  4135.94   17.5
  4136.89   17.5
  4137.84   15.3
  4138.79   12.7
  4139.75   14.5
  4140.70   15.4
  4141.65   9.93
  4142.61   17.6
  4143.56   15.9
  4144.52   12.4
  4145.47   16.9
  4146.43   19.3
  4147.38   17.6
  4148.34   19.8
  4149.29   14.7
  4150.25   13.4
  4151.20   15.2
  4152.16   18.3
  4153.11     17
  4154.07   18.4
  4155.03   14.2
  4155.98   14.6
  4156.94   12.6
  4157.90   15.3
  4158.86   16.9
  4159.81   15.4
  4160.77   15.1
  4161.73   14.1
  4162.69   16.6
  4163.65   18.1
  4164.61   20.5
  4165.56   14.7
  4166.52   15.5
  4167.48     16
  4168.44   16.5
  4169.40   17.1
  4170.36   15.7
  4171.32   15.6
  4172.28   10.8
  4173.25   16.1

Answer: 0.1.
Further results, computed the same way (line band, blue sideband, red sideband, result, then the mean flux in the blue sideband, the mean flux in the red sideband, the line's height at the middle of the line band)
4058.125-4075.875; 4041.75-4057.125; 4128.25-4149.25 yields 1.58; 18.5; 15.8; 17.9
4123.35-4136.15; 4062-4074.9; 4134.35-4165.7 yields 0.77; 16.1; 15.9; 16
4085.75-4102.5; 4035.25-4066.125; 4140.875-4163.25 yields 0.18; 17.5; 15.7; 16.8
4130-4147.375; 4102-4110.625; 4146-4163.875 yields 0.56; 15.6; 16.1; 15.9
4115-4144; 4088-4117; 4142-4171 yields 1.49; 16.5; 16.1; 16.3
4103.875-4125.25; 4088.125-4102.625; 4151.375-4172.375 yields 0.75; 16.6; 15.9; 16.4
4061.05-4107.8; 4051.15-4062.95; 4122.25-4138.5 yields 2.65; 19.3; 15.3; 17.8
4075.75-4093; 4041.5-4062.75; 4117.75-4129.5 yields -0.79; 17.9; 15.3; 16.7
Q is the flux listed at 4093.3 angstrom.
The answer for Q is 17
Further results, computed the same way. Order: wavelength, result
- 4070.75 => 18.6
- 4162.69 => 16.6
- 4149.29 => 14.7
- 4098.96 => 15.5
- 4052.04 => 104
